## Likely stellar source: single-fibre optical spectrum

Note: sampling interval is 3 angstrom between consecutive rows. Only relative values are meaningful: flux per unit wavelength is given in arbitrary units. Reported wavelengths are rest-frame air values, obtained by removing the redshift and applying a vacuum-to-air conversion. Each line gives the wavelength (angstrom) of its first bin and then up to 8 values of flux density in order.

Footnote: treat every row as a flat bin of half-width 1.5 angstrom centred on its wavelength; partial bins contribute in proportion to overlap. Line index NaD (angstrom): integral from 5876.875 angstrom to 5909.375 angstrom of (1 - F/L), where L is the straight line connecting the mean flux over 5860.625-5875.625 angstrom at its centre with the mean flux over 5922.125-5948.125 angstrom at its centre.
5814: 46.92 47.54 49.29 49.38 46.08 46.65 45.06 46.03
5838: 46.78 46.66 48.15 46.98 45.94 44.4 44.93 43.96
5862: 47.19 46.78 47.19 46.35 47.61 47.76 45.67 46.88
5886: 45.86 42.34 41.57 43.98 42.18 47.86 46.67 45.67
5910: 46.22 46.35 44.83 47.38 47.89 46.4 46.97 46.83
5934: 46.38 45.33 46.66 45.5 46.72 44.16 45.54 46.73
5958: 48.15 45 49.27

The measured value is 1.2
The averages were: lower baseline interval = 47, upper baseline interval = 46.4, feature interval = 45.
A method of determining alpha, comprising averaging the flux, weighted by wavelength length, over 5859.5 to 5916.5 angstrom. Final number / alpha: 45.7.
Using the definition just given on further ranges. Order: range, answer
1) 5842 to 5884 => 46.4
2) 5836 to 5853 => 46.7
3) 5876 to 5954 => 45.7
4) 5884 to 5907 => 44.5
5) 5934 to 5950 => 45.8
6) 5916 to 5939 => 46.6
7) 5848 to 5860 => 44.9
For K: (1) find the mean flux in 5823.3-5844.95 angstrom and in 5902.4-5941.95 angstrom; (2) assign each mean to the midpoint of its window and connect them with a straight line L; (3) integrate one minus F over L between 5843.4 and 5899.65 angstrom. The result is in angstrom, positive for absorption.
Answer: 1.2 angstrom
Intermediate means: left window 46.6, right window 46.4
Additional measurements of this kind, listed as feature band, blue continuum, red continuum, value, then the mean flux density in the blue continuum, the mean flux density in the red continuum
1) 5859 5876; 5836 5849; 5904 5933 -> 0.0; 47.1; 46.5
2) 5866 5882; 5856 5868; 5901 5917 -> -0.3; 46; 46.2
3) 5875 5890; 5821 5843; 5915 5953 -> 0.2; 46.8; 46.2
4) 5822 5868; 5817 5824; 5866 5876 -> 1.6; 48.9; 47.1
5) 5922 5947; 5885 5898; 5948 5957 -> -0.8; 43.2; 45.7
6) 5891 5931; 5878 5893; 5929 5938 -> -0.2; 44.7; 46.3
